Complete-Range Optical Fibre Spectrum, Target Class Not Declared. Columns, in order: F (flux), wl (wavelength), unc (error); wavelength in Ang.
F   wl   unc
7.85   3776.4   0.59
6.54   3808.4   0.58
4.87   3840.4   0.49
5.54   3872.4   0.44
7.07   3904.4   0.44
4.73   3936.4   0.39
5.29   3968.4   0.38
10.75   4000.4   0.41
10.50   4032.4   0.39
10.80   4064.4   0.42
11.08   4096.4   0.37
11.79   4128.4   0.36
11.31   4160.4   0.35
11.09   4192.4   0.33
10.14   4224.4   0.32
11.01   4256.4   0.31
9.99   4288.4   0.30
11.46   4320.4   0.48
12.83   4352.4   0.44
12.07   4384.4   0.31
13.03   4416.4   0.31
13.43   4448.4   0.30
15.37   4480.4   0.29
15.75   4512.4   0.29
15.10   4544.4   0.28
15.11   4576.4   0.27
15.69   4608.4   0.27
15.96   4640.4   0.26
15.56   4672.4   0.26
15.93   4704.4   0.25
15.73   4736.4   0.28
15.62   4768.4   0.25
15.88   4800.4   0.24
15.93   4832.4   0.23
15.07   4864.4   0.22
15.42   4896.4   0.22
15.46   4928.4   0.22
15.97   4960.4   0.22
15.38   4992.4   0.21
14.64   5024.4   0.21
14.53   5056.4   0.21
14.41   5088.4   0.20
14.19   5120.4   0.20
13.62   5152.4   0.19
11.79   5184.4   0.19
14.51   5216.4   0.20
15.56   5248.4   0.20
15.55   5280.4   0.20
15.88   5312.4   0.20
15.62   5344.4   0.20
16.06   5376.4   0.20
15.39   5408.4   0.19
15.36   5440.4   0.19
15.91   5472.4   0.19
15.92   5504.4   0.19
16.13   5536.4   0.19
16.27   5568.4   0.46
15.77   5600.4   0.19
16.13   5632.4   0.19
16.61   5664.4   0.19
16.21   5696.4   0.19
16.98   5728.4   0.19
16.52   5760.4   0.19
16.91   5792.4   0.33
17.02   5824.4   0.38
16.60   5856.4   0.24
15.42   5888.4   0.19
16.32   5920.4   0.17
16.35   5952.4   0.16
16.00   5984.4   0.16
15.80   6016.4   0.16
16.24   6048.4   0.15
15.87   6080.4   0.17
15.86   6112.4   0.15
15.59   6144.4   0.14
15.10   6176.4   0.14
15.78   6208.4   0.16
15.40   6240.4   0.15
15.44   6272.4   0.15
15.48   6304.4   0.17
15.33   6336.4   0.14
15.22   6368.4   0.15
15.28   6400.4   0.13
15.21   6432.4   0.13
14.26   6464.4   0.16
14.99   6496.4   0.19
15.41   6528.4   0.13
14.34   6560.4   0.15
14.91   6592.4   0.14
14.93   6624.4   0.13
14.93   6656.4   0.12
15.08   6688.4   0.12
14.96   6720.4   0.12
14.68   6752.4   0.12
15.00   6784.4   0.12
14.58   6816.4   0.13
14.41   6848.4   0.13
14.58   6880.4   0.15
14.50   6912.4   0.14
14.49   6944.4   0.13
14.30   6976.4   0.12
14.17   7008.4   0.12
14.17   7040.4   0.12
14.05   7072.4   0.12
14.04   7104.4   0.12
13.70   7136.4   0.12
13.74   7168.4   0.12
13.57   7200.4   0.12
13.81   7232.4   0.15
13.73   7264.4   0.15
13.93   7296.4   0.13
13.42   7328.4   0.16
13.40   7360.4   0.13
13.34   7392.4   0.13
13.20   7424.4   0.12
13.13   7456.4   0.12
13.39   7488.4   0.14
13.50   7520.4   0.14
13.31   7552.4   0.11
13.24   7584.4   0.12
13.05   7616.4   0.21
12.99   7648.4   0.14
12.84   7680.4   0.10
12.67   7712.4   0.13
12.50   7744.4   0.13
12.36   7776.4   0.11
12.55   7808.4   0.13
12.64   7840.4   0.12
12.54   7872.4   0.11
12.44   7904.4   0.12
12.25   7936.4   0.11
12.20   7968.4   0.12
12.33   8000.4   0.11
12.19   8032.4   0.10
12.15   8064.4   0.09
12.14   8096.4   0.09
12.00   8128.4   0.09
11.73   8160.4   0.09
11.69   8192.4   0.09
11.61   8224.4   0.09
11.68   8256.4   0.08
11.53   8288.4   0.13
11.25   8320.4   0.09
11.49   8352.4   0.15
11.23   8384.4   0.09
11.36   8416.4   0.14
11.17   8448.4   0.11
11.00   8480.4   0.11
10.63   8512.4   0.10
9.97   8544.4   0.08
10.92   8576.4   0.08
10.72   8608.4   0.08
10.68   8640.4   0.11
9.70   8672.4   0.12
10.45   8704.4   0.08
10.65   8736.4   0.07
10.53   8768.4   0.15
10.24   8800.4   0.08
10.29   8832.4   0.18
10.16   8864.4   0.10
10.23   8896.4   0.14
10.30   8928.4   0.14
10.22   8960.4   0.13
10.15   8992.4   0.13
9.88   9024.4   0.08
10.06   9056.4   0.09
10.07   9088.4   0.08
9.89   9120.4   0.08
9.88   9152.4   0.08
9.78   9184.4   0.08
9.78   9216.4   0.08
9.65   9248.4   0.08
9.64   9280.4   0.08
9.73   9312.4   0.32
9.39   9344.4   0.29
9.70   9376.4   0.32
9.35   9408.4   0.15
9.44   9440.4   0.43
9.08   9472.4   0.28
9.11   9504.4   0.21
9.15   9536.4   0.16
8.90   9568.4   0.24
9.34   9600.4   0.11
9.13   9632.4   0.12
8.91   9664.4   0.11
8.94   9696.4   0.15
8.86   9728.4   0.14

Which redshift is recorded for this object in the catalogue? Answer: 0.000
